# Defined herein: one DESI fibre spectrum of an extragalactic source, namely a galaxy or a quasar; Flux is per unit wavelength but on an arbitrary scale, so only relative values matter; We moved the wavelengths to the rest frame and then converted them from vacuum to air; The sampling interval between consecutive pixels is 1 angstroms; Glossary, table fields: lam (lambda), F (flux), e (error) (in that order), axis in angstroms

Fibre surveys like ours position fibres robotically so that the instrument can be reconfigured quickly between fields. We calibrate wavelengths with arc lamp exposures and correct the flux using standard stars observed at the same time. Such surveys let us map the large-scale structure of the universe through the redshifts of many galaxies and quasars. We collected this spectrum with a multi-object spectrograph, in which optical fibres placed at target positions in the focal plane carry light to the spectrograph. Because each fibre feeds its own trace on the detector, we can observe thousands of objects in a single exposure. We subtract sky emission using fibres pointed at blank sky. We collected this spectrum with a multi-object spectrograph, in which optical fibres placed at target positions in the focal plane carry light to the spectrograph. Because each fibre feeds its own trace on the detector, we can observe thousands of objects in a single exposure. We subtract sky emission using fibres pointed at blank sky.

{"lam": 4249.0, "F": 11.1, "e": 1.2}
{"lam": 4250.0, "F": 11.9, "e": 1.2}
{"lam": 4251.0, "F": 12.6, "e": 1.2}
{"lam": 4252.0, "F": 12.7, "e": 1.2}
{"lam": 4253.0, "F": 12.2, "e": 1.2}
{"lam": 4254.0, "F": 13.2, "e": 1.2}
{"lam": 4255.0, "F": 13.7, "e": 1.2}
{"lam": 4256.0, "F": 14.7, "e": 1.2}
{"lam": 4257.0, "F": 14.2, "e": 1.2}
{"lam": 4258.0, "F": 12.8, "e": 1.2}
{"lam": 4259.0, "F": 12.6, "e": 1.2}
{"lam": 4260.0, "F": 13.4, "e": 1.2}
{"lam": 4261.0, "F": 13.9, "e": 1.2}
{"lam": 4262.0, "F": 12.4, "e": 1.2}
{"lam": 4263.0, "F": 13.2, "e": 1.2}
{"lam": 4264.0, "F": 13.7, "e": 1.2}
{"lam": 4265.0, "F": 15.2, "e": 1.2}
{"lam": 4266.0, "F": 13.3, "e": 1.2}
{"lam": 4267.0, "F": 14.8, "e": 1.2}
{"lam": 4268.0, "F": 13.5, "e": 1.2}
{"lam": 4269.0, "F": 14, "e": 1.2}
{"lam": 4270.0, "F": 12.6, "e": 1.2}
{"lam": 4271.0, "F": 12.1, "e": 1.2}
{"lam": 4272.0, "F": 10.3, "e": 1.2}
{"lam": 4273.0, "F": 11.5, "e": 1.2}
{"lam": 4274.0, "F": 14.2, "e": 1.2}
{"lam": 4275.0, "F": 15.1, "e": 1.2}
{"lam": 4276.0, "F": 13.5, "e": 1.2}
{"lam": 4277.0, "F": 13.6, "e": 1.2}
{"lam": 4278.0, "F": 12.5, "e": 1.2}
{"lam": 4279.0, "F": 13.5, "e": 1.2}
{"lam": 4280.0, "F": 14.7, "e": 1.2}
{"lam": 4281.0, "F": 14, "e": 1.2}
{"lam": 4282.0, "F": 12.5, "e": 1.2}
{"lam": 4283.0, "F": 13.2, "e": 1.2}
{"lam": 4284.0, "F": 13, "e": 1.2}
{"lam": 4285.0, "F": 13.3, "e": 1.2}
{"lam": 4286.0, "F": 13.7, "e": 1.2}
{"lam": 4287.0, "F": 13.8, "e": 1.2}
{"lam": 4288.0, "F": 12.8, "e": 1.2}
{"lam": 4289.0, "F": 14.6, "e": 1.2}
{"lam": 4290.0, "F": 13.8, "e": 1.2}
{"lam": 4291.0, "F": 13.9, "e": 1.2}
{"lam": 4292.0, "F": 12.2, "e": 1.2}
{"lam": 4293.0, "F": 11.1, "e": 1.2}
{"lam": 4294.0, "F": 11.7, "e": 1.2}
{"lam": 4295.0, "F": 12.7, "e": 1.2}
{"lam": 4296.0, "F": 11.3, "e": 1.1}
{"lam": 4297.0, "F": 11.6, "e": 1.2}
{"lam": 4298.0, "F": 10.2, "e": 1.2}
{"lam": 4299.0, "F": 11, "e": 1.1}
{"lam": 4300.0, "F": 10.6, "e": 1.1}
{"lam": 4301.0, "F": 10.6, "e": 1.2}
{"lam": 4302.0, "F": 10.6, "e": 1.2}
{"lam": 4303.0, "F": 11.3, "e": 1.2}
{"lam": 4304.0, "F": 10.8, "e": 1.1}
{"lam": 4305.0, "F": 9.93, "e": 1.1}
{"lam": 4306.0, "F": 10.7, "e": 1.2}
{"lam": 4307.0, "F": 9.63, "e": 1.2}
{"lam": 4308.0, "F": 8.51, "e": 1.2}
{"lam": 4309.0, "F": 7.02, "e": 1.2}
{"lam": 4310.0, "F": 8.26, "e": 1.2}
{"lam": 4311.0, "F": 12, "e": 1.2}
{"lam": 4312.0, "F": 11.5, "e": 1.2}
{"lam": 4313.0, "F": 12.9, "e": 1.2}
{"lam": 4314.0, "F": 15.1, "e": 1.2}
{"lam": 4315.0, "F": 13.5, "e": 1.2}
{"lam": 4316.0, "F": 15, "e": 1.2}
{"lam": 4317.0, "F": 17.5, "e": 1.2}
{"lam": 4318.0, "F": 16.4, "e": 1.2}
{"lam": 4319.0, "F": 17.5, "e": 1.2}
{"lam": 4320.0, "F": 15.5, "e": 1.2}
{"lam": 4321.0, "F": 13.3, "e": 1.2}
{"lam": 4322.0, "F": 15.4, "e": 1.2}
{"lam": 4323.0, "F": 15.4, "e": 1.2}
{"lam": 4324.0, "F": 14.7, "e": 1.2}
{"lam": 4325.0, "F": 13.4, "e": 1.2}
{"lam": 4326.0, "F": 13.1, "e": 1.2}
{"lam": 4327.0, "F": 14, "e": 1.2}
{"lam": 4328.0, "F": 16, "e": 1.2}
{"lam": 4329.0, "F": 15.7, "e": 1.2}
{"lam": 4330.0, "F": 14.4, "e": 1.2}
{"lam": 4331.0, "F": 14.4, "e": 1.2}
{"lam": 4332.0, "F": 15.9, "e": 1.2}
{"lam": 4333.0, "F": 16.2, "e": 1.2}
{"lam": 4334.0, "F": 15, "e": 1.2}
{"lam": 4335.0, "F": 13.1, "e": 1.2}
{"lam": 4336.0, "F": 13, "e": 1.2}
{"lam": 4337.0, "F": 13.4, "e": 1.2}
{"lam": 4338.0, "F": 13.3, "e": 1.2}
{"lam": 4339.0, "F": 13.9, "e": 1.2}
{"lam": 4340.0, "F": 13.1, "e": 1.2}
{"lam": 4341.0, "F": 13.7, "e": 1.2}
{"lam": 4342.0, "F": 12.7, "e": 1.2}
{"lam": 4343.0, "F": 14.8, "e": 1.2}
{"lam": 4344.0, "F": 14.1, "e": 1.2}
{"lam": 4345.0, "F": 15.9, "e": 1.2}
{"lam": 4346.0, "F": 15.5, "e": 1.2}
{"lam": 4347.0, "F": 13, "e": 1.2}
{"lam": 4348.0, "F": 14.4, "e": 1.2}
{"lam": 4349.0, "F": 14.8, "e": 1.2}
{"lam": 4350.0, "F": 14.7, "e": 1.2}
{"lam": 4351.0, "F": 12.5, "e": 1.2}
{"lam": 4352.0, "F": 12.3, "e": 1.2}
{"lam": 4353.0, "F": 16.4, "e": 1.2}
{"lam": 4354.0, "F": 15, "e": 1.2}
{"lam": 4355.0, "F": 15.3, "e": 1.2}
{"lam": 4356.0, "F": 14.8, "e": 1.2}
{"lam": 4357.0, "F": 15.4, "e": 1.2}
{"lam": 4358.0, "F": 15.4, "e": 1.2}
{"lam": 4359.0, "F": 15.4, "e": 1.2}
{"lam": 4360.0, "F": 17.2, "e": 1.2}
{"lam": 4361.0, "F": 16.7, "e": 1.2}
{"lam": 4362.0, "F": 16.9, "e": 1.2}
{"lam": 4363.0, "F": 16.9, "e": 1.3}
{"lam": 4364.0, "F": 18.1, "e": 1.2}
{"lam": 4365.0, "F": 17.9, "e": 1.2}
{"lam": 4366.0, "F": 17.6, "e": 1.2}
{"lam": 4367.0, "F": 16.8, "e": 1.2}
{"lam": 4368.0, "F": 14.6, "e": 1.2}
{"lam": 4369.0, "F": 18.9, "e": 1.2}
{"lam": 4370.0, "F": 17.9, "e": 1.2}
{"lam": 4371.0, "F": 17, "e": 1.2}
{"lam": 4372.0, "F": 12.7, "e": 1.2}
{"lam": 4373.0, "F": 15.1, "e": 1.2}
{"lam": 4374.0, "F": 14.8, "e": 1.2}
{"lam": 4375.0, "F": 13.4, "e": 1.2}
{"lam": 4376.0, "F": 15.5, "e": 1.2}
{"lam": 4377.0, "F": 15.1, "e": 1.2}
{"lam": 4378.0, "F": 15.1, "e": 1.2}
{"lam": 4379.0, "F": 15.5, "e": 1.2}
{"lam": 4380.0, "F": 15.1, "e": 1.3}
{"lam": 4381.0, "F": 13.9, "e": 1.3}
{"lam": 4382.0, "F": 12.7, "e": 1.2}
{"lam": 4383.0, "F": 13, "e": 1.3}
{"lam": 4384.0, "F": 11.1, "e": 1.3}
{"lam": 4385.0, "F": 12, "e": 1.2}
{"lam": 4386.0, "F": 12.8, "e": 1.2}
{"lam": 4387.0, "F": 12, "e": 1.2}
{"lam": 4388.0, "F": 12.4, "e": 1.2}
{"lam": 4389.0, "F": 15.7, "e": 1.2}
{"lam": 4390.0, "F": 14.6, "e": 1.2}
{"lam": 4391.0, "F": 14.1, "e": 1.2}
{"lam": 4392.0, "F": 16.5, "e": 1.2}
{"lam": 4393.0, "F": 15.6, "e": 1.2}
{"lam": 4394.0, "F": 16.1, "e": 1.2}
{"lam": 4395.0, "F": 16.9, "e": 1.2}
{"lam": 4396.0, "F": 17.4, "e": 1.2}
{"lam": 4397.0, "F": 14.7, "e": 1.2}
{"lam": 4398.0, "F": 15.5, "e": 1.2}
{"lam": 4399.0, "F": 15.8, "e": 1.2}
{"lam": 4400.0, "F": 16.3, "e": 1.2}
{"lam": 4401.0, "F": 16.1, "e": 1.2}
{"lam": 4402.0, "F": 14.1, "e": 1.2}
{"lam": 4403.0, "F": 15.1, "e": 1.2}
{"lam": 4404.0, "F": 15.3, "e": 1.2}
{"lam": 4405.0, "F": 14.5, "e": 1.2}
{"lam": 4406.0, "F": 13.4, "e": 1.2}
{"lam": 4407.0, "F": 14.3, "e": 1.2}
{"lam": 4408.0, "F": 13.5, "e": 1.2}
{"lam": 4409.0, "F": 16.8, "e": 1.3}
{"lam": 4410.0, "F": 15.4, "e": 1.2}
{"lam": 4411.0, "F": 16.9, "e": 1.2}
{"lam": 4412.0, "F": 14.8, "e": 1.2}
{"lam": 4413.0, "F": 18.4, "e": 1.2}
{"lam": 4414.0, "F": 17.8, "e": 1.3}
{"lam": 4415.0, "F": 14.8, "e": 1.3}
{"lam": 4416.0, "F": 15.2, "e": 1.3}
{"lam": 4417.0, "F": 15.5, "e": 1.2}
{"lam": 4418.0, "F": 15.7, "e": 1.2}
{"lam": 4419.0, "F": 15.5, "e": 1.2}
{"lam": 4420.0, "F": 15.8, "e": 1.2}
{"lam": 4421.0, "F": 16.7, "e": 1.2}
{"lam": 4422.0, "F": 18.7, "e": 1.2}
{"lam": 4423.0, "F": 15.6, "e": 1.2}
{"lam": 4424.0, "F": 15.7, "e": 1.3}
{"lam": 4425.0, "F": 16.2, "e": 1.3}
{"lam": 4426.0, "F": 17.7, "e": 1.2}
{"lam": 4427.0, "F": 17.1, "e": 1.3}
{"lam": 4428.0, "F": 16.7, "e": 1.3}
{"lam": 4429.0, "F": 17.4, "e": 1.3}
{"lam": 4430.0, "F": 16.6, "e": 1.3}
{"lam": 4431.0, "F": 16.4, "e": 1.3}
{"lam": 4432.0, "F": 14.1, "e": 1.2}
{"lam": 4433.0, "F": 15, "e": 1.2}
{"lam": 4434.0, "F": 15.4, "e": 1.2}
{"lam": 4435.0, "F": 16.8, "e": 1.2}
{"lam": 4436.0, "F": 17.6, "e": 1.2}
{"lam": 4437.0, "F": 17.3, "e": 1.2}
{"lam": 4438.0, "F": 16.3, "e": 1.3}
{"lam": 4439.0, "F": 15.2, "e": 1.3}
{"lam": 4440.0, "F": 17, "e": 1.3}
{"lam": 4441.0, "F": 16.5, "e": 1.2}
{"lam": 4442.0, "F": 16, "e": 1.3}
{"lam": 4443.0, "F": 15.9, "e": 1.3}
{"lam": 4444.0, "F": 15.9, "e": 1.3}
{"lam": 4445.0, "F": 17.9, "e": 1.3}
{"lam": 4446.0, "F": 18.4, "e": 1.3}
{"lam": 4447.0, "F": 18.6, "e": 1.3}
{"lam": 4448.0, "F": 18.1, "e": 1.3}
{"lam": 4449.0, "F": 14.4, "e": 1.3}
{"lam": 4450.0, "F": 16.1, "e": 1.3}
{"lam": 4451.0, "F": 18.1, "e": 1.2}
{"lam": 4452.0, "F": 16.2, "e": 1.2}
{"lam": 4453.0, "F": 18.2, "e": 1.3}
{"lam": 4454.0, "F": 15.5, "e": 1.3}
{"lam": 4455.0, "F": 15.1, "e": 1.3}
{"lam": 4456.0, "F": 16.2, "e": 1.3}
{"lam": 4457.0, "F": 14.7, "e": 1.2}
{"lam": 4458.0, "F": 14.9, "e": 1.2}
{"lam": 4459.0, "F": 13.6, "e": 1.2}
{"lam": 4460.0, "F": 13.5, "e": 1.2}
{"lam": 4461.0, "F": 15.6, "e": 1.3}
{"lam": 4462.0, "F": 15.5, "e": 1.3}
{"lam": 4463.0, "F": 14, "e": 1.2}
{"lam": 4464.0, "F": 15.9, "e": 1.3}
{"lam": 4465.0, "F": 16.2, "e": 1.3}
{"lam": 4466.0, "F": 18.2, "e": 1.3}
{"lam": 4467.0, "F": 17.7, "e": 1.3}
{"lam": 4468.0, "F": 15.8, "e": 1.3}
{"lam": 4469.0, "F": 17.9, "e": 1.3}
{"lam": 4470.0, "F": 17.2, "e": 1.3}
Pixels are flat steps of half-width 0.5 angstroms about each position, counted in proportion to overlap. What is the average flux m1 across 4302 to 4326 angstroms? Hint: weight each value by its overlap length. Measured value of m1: 12.8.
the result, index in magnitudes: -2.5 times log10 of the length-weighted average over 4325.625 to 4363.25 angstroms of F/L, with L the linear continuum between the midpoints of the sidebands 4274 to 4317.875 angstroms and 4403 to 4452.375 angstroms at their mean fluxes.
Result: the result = -0.07 mag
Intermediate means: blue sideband 12.4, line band 14.7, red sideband 16.2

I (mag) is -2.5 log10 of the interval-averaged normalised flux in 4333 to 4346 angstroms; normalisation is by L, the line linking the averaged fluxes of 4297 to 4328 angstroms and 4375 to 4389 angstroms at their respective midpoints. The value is -0.08 mag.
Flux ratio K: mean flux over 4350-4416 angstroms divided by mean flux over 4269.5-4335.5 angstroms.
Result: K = 1.2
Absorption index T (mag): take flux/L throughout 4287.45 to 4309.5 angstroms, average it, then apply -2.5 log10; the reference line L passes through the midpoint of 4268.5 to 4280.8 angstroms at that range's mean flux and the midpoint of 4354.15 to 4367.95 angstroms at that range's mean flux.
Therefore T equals 0.24 mag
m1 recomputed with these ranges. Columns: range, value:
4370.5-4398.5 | 14.5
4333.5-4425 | 15.1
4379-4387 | 13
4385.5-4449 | 15.9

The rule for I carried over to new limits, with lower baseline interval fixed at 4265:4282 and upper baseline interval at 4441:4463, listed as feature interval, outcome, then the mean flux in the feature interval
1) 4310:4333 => -0.04 mag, 14.6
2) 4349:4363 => -0.05 mag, 15.3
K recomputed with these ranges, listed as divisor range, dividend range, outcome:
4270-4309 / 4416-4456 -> 1.36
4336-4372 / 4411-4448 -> 1.08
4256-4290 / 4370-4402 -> 1.10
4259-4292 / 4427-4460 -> 1.22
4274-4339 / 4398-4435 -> 1.21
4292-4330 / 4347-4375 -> 1.24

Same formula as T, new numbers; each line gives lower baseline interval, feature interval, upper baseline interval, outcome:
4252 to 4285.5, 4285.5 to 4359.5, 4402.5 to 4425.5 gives 0.07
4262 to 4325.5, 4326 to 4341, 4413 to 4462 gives -0.04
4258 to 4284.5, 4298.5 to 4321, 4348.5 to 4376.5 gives 0.18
